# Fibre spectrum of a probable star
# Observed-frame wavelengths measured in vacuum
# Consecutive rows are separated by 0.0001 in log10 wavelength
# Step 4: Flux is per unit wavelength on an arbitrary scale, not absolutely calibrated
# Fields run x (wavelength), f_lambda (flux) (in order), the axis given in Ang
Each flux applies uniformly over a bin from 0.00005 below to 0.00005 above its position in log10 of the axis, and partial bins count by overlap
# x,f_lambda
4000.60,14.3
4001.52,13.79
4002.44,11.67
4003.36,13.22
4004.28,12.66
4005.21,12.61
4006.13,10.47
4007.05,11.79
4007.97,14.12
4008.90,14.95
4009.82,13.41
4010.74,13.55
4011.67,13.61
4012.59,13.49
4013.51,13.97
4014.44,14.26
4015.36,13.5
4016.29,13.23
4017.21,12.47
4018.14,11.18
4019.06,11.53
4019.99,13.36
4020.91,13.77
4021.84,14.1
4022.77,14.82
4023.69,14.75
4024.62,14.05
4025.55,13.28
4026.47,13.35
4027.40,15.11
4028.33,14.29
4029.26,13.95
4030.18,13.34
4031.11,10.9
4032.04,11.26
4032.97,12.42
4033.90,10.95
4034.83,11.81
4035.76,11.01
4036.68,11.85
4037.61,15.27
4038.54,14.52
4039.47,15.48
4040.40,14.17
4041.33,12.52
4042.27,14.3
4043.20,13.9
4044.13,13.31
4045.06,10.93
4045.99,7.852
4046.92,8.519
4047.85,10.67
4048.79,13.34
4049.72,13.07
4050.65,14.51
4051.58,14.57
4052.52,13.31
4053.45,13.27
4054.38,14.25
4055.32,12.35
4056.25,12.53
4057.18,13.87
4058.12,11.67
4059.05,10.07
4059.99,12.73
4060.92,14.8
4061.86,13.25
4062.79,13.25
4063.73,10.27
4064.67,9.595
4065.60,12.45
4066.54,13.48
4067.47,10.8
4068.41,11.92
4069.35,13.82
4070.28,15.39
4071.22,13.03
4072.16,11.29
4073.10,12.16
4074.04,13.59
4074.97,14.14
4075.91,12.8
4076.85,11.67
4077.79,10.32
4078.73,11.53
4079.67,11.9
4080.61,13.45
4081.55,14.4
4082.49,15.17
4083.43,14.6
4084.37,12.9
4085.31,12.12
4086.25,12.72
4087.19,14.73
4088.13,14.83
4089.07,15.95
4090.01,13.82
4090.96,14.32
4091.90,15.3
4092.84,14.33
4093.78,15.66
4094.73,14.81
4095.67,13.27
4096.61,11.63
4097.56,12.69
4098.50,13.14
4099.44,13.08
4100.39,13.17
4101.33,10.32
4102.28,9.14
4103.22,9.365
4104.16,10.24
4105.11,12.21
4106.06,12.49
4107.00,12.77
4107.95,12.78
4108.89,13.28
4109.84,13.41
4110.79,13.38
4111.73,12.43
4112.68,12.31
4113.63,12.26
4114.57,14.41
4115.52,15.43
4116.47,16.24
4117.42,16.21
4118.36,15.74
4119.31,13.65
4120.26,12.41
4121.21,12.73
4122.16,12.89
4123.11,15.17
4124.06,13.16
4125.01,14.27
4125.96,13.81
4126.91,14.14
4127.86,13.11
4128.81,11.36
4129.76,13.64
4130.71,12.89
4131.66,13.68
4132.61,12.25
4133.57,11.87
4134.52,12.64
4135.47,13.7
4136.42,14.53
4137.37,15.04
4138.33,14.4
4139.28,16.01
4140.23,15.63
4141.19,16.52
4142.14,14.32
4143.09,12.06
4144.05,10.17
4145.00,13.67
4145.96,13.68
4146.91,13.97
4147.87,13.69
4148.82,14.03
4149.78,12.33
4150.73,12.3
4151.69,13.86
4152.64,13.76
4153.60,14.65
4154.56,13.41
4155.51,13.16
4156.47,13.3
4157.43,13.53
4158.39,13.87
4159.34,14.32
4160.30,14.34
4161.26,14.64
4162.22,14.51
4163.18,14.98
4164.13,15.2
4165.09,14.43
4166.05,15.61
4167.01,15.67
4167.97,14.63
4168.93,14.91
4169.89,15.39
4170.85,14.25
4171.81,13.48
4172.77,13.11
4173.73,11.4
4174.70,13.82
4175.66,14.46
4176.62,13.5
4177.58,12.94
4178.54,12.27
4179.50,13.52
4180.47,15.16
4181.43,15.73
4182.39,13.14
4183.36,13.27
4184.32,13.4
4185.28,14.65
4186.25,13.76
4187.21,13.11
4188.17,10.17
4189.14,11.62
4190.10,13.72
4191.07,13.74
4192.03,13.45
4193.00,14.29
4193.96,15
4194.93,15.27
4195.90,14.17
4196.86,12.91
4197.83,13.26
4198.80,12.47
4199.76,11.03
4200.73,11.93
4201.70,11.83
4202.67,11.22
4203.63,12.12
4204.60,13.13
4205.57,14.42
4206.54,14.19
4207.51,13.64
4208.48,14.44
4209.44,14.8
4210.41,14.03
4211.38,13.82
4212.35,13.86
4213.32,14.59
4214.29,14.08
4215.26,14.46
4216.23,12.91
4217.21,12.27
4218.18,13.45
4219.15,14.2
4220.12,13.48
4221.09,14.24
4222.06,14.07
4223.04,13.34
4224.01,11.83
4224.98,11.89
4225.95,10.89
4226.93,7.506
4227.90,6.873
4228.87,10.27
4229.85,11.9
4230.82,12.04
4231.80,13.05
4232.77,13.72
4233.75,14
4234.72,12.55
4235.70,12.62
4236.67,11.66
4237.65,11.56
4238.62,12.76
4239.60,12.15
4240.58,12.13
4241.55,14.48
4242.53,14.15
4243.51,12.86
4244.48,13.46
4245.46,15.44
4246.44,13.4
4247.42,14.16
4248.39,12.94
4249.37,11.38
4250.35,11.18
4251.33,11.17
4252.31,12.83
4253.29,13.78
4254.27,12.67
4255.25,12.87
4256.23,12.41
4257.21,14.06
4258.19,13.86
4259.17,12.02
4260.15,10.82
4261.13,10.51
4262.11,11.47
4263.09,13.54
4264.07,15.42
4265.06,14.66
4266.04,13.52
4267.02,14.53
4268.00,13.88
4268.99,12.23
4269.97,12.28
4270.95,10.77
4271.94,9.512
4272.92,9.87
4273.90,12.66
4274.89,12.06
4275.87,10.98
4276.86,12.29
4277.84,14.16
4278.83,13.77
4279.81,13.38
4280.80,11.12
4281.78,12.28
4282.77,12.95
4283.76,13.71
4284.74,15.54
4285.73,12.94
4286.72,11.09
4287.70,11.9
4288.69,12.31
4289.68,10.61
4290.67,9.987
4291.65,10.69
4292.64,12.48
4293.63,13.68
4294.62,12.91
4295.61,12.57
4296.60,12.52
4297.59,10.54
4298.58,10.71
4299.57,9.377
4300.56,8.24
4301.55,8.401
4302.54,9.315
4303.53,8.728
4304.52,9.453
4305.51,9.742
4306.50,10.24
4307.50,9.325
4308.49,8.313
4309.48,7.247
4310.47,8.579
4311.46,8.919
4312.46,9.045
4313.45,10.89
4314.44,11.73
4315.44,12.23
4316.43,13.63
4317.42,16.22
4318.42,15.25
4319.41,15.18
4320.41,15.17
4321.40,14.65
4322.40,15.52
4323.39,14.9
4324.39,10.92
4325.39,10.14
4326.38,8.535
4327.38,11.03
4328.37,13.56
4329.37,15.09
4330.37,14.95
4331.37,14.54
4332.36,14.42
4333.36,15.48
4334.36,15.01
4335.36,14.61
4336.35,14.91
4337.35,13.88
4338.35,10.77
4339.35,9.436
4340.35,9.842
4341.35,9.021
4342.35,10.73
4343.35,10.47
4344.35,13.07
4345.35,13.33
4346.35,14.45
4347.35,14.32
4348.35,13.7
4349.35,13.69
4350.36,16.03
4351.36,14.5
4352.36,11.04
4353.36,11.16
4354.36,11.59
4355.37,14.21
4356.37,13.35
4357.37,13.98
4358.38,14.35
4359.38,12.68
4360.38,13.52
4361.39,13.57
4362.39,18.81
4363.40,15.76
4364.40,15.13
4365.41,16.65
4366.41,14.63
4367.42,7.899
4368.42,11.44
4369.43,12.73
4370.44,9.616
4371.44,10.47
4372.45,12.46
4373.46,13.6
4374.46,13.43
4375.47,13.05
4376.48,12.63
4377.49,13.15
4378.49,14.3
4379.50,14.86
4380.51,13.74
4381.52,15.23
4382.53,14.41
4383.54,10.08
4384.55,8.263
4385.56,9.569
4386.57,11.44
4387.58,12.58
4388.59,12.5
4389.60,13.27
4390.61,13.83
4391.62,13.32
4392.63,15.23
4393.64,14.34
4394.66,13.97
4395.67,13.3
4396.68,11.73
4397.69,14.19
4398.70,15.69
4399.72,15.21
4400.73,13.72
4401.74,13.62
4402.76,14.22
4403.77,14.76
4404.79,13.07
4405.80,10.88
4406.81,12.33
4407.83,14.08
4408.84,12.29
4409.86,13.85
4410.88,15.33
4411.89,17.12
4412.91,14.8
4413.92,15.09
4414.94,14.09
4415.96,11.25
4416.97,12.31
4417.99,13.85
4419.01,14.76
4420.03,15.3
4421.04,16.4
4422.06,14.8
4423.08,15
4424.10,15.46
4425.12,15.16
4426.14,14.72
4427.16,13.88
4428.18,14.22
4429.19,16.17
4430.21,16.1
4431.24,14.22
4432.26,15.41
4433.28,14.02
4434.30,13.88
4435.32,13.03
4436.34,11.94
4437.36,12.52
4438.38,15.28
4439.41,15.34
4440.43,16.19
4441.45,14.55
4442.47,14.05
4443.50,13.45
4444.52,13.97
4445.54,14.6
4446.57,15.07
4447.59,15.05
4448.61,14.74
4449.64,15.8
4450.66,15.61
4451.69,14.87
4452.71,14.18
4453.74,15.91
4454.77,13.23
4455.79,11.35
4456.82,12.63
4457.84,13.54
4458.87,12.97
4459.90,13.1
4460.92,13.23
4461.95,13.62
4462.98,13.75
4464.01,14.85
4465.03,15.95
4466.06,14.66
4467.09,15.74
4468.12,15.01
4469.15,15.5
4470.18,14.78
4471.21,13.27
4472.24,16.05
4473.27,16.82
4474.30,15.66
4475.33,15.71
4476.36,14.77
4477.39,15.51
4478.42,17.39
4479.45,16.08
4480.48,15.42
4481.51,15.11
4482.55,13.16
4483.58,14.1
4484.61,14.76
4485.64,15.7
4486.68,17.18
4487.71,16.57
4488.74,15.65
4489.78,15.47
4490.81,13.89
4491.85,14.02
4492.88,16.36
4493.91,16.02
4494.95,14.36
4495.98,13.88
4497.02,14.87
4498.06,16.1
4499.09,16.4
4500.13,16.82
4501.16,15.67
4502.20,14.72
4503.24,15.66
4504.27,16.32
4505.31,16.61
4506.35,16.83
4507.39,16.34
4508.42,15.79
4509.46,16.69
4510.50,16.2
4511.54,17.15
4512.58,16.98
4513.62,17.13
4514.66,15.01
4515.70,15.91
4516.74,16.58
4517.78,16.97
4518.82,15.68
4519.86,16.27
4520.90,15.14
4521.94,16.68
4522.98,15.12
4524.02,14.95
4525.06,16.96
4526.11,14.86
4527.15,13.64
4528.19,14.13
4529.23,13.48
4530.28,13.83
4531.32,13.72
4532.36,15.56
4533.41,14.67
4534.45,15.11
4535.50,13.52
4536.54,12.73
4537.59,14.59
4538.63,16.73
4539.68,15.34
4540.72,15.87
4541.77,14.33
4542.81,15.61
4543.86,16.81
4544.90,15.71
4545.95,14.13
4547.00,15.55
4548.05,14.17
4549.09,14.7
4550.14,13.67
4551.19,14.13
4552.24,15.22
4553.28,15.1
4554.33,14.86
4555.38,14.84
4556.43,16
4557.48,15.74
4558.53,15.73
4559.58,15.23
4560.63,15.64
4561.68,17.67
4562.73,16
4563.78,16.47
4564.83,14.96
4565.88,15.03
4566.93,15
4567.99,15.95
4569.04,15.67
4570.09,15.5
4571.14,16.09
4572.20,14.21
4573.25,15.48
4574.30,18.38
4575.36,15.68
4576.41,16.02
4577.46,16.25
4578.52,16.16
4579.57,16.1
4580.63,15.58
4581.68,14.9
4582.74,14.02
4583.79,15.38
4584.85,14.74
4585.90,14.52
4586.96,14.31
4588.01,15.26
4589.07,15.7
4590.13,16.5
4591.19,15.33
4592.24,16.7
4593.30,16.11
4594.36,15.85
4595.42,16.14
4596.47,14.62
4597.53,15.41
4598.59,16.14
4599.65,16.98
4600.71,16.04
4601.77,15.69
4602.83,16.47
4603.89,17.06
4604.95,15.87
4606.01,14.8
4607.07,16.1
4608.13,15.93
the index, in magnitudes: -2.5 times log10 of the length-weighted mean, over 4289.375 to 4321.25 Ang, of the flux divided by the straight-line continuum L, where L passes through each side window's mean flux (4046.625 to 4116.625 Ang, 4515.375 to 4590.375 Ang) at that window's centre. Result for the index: 0.26 mag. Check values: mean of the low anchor 12.9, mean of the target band 11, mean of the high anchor 15.3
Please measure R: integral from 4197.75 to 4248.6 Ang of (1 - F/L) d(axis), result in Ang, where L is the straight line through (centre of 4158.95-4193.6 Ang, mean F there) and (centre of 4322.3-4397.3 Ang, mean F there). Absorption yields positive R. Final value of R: 3.1 Ang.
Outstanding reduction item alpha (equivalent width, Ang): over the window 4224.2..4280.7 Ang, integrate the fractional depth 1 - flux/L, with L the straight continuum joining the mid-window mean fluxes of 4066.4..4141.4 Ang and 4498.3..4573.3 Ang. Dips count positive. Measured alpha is 6.6 Ang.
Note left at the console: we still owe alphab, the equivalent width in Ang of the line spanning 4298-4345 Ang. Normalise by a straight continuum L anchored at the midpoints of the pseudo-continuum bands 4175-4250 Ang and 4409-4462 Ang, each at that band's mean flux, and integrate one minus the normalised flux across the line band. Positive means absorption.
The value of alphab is 6.7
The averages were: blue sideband 13.1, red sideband 14.4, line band 11.7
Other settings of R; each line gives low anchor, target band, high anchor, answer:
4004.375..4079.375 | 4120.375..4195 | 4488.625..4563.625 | -1.7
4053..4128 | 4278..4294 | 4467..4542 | 2.0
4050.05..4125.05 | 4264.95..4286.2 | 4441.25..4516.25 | 2.2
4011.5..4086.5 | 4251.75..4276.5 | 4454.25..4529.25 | 2.7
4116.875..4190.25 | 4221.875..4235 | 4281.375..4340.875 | 1.3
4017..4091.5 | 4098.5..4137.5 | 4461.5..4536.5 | 0.6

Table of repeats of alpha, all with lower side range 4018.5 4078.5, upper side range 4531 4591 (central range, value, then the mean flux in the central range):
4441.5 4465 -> 1.05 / 14.1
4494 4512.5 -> -1.12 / 15.9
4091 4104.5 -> 0.38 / 12.7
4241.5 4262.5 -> 1.53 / 12.8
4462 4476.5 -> -0.27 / 15.1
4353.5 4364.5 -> 0.14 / 14.1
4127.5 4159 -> -0.71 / 13.6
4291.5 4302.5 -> 2.33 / 11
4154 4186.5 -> -1.62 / 14.1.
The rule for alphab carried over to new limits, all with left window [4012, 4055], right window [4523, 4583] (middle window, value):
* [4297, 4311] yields 4.9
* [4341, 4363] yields 1.7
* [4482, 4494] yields -0.2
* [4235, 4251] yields 1.2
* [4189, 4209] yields 0.7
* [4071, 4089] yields 0.2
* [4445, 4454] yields -0.2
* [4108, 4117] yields -0.2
